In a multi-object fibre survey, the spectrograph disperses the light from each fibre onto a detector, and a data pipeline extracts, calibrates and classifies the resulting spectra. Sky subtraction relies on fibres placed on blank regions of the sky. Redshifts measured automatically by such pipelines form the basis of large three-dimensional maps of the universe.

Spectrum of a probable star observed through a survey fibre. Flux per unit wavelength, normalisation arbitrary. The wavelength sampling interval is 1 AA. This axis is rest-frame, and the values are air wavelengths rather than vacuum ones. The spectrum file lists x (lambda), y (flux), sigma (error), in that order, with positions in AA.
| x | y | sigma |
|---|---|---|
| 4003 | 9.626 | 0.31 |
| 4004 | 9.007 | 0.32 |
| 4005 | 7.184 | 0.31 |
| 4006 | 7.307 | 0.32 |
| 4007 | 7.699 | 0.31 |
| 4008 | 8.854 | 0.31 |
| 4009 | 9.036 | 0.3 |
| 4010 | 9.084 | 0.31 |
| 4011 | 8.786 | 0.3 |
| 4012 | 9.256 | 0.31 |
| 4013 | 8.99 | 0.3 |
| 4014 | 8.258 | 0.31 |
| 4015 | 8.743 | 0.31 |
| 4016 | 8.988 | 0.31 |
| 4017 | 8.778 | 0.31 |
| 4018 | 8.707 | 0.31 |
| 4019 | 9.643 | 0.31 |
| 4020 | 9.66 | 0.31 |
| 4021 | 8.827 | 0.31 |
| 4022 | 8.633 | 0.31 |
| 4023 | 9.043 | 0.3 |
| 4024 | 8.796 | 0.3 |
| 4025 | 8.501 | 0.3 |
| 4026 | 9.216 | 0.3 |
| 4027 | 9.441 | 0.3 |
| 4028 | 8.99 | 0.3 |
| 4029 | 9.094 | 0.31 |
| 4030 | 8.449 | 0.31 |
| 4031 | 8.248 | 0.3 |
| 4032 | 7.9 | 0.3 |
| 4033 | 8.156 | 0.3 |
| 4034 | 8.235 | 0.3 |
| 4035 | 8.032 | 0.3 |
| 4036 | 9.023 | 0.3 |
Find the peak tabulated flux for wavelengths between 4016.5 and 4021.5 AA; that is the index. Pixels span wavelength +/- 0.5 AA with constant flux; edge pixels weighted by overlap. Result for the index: 9.66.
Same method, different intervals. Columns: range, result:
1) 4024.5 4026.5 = 9.216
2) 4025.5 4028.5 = 9.441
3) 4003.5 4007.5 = 9.007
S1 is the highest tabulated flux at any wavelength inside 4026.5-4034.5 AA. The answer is 9.441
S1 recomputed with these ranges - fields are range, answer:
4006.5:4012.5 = 9.256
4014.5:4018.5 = 8.988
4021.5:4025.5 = 9.043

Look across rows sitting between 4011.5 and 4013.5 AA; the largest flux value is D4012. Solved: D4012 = 9.256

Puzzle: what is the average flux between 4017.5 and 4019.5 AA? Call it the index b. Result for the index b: 9.18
